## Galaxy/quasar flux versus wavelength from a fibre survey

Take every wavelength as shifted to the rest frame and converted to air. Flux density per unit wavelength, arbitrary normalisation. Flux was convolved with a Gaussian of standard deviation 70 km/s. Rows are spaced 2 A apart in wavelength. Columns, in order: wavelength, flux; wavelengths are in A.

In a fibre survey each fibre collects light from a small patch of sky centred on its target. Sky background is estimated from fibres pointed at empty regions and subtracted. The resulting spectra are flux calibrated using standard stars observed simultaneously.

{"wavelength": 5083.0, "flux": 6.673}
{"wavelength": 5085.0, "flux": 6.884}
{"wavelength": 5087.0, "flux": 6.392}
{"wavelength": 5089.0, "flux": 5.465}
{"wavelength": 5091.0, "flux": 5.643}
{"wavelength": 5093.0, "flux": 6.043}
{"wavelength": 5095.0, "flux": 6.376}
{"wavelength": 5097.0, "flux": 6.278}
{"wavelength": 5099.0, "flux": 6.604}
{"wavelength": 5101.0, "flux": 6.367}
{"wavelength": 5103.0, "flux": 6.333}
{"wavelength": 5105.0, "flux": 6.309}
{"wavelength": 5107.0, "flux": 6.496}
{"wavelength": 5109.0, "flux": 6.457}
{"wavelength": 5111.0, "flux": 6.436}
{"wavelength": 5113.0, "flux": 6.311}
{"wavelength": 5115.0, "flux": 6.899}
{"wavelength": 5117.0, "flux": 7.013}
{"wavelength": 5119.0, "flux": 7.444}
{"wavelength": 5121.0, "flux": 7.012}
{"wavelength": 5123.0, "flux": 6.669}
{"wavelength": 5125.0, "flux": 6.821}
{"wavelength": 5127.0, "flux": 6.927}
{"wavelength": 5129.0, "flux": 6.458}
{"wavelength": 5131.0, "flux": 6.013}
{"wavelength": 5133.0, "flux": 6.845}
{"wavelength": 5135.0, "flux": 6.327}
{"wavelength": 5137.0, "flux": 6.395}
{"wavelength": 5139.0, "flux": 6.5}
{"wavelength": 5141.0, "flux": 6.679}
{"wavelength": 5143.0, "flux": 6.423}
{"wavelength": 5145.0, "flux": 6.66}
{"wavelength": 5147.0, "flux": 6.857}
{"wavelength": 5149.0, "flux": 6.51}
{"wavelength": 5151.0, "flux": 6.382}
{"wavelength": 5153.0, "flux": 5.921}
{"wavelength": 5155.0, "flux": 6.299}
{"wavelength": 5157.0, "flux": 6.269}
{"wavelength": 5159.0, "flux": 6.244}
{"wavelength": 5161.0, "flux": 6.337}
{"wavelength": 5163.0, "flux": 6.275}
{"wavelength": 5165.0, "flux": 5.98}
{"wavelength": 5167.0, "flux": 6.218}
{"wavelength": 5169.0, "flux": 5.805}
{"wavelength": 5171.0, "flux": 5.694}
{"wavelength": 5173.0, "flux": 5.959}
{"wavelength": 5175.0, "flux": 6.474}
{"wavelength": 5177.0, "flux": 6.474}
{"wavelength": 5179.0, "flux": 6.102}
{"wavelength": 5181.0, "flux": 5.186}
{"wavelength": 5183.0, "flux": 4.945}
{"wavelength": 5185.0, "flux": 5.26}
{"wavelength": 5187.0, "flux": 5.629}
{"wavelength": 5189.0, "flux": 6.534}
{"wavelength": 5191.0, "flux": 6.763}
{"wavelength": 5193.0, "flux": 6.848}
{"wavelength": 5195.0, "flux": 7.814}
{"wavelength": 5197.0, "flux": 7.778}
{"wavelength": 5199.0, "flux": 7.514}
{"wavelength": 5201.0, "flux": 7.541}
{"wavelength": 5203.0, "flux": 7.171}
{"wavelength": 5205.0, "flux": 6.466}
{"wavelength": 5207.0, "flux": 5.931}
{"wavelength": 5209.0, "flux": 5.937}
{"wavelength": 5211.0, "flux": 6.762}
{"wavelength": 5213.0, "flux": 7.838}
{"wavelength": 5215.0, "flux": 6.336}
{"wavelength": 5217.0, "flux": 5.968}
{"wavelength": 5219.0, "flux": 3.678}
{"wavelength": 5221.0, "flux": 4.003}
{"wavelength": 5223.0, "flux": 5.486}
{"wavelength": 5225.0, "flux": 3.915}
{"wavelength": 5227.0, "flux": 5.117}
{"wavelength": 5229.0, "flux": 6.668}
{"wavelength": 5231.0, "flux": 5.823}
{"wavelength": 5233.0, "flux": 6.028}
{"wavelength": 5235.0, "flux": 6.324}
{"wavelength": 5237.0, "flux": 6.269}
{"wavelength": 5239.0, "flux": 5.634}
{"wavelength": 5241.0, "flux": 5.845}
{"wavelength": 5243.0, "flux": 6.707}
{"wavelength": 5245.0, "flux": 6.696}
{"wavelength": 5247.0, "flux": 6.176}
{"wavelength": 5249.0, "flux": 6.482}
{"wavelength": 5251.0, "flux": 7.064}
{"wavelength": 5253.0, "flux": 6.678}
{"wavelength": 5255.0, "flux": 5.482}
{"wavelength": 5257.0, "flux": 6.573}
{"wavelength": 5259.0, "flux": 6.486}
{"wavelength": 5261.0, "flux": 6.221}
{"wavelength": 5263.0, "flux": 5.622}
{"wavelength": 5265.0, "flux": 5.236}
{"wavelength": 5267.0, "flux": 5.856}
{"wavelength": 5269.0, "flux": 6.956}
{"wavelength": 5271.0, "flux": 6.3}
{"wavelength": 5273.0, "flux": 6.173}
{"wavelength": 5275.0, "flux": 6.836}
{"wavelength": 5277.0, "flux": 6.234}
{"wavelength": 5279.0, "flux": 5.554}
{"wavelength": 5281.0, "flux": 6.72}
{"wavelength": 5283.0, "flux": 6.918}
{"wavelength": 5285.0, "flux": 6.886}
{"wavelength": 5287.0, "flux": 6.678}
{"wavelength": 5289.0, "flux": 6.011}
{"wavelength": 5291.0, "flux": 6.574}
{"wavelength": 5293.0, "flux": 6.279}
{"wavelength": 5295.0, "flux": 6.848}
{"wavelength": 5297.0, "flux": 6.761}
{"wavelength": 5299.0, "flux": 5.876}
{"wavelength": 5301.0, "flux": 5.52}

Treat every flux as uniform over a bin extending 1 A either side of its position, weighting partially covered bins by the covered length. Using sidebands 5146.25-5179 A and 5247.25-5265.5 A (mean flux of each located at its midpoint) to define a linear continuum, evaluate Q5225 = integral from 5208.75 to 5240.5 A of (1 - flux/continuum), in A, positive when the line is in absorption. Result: 2.52 A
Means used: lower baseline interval 6.22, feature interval 5.73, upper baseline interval 6.23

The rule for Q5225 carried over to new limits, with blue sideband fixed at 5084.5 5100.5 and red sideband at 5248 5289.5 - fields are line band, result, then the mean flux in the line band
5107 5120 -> -1.11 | 6.74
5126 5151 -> -1.25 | 6.54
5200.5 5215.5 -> -1.07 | 6.74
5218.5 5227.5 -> 2.65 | 4.44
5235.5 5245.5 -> 0.16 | 6.21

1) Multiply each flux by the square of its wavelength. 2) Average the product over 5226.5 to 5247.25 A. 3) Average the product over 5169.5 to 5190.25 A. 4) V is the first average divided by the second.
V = 1.1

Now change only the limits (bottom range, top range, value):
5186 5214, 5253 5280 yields 0.91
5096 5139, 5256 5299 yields 1.03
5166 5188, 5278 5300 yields 1.16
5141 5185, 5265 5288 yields 1.09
